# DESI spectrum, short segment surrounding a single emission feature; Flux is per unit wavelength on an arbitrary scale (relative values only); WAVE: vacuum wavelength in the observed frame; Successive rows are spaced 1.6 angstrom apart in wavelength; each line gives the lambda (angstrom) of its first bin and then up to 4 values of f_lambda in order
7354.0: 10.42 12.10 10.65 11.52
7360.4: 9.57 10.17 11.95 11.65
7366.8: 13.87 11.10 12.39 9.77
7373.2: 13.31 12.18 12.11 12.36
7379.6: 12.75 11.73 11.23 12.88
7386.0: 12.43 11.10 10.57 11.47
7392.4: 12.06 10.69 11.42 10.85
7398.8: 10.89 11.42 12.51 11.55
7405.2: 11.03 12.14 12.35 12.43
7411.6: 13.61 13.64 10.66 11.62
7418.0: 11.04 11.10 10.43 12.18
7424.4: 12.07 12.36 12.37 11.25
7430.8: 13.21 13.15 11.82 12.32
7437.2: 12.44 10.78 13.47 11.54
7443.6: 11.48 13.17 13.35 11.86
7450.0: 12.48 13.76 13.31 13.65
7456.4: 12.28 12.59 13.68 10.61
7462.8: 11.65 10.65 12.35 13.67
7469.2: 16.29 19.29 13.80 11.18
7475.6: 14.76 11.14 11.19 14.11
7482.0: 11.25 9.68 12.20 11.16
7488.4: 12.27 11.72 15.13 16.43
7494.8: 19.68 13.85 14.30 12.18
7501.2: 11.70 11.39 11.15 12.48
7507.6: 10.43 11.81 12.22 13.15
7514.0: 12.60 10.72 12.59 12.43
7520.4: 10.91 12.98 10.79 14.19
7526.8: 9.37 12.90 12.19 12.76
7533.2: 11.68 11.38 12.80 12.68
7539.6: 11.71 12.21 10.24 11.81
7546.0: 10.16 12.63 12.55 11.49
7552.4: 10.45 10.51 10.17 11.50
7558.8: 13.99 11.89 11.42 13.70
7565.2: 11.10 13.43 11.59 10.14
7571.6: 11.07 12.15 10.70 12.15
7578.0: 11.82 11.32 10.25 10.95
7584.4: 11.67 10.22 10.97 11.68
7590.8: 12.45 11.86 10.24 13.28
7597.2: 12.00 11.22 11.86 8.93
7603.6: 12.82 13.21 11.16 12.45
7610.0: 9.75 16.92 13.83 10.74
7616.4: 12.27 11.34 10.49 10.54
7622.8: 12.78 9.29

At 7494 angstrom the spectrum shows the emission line [N II]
